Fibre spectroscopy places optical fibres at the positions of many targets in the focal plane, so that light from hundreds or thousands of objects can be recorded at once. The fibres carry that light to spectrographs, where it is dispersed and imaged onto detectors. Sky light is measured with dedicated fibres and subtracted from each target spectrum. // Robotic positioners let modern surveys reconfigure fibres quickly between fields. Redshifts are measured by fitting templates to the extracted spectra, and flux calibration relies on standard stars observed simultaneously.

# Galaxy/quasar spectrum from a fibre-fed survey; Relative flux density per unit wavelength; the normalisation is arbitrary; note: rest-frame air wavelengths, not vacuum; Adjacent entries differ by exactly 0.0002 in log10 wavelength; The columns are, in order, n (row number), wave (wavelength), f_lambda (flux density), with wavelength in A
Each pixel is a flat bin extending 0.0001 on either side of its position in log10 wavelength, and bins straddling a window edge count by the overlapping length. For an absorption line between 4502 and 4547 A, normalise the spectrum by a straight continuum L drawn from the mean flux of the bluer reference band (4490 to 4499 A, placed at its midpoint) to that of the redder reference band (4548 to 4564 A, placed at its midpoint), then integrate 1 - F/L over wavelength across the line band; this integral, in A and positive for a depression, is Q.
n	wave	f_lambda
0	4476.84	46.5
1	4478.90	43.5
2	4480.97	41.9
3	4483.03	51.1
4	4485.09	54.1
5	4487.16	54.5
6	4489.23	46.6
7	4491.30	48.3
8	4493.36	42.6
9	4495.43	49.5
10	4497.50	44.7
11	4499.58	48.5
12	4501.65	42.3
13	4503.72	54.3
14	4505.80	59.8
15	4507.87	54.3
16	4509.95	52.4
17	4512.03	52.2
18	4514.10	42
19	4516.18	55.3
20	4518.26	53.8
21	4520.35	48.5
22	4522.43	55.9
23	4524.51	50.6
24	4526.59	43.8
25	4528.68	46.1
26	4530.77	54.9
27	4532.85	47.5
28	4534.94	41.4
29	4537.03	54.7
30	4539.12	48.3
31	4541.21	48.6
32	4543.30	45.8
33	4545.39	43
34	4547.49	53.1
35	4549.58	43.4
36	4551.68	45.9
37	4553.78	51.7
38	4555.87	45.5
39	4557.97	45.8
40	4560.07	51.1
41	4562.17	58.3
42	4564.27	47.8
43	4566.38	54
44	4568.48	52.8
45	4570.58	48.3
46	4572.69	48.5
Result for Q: -2.3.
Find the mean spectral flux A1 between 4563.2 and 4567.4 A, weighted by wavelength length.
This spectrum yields 50.8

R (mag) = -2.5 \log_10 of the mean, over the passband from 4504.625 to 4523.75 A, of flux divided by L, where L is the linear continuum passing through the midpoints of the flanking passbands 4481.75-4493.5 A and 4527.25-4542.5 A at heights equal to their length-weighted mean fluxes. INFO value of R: -0.07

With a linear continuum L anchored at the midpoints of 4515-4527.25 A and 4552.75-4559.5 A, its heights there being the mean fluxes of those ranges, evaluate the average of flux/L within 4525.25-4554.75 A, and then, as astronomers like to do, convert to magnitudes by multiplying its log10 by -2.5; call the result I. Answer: 0.04 mag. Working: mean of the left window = 51.4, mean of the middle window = 47.7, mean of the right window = 47.9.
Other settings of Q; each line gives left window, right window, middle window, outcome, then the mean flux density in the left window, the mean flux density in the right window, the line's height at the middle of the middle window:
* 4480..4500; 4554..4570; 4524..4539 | 0.40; 48.2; 50.8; 49.7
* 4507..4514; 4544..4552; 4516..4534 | -0.34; 51.5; 46.3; 49.5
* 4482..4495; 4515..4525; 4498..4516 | 0.24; 49.6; 52.8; 51.4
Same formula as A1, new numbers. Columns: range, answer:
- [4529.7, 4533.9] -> 51.2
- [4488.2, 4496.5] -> 46.8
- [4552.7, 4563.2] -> 50.5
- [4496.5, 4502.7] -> 45.2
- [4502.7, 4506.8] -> 57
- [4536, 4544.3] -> 49.4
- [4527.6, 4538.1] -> 48.9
